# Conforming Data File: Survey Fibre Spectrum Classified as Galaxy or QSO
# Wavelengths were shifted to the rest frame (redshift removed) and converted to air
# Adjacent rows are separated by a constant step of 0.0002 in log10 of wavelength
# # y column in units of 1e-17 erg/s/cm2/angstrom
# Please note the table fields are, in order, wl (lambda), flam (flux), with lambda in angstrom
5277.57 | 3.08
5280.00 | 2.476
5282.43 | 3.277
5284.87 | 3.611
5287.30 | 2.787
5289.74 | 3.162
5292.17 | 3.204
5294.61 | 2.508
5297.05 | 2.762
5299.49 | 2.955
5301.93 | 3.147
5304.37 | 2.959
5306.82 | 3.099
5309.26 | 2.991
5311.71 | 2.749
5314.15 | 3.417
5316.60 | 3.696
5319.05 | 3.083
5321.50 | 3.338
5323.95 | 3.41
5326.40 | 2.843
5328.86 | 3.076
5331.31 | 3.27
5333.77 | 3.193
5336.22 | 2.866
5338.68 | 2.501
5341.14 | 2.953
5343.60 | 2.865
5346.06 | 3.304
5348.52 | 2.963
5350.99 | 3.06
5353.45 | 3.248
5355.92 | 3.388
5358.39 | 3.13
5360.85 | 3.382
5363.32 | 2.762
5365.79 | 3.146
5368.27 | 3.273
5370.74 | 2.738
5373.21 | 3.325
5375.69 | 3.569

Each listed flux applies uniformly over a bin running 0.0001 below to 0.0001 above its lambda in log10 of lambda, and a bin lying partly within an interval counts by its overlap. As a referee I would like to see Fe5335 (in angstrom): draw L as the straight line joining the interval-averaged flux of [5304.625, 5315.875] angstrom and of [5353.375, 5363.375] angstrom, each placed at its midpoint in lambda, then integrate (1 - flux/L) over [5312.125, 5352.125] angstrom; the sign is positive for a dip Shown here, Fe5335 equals 0.5 angstrom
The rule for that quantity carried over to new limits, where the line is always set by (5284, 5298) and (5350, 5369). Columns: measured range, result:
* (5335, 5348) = 0.9 angstrom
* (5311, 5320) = -0.6 angstrom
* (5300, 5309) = -0.1 angstrom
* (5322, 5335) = -0.3 angstrom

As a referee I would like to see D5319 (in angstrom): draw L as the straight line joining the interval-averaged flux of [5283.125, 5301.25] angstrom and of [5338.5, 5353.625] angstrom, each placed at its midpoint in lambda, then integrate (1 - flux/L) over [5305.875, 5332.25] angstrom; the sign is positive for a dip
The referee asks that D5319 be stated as -1.5 angstrom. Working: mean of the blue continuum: 3.01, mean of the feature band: 3.18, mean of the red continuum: 3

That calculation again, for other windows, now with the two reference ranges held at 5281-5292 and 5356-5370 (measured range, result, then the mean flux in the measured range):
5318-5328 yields 0.0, 3.17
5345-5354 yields 0.1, 3.13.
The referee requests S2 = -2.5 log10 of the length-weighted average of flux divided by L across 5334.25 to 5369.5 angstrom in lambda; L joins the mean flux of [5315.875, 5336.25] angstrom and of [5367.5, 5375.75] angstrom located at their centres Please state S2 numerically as 0.04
